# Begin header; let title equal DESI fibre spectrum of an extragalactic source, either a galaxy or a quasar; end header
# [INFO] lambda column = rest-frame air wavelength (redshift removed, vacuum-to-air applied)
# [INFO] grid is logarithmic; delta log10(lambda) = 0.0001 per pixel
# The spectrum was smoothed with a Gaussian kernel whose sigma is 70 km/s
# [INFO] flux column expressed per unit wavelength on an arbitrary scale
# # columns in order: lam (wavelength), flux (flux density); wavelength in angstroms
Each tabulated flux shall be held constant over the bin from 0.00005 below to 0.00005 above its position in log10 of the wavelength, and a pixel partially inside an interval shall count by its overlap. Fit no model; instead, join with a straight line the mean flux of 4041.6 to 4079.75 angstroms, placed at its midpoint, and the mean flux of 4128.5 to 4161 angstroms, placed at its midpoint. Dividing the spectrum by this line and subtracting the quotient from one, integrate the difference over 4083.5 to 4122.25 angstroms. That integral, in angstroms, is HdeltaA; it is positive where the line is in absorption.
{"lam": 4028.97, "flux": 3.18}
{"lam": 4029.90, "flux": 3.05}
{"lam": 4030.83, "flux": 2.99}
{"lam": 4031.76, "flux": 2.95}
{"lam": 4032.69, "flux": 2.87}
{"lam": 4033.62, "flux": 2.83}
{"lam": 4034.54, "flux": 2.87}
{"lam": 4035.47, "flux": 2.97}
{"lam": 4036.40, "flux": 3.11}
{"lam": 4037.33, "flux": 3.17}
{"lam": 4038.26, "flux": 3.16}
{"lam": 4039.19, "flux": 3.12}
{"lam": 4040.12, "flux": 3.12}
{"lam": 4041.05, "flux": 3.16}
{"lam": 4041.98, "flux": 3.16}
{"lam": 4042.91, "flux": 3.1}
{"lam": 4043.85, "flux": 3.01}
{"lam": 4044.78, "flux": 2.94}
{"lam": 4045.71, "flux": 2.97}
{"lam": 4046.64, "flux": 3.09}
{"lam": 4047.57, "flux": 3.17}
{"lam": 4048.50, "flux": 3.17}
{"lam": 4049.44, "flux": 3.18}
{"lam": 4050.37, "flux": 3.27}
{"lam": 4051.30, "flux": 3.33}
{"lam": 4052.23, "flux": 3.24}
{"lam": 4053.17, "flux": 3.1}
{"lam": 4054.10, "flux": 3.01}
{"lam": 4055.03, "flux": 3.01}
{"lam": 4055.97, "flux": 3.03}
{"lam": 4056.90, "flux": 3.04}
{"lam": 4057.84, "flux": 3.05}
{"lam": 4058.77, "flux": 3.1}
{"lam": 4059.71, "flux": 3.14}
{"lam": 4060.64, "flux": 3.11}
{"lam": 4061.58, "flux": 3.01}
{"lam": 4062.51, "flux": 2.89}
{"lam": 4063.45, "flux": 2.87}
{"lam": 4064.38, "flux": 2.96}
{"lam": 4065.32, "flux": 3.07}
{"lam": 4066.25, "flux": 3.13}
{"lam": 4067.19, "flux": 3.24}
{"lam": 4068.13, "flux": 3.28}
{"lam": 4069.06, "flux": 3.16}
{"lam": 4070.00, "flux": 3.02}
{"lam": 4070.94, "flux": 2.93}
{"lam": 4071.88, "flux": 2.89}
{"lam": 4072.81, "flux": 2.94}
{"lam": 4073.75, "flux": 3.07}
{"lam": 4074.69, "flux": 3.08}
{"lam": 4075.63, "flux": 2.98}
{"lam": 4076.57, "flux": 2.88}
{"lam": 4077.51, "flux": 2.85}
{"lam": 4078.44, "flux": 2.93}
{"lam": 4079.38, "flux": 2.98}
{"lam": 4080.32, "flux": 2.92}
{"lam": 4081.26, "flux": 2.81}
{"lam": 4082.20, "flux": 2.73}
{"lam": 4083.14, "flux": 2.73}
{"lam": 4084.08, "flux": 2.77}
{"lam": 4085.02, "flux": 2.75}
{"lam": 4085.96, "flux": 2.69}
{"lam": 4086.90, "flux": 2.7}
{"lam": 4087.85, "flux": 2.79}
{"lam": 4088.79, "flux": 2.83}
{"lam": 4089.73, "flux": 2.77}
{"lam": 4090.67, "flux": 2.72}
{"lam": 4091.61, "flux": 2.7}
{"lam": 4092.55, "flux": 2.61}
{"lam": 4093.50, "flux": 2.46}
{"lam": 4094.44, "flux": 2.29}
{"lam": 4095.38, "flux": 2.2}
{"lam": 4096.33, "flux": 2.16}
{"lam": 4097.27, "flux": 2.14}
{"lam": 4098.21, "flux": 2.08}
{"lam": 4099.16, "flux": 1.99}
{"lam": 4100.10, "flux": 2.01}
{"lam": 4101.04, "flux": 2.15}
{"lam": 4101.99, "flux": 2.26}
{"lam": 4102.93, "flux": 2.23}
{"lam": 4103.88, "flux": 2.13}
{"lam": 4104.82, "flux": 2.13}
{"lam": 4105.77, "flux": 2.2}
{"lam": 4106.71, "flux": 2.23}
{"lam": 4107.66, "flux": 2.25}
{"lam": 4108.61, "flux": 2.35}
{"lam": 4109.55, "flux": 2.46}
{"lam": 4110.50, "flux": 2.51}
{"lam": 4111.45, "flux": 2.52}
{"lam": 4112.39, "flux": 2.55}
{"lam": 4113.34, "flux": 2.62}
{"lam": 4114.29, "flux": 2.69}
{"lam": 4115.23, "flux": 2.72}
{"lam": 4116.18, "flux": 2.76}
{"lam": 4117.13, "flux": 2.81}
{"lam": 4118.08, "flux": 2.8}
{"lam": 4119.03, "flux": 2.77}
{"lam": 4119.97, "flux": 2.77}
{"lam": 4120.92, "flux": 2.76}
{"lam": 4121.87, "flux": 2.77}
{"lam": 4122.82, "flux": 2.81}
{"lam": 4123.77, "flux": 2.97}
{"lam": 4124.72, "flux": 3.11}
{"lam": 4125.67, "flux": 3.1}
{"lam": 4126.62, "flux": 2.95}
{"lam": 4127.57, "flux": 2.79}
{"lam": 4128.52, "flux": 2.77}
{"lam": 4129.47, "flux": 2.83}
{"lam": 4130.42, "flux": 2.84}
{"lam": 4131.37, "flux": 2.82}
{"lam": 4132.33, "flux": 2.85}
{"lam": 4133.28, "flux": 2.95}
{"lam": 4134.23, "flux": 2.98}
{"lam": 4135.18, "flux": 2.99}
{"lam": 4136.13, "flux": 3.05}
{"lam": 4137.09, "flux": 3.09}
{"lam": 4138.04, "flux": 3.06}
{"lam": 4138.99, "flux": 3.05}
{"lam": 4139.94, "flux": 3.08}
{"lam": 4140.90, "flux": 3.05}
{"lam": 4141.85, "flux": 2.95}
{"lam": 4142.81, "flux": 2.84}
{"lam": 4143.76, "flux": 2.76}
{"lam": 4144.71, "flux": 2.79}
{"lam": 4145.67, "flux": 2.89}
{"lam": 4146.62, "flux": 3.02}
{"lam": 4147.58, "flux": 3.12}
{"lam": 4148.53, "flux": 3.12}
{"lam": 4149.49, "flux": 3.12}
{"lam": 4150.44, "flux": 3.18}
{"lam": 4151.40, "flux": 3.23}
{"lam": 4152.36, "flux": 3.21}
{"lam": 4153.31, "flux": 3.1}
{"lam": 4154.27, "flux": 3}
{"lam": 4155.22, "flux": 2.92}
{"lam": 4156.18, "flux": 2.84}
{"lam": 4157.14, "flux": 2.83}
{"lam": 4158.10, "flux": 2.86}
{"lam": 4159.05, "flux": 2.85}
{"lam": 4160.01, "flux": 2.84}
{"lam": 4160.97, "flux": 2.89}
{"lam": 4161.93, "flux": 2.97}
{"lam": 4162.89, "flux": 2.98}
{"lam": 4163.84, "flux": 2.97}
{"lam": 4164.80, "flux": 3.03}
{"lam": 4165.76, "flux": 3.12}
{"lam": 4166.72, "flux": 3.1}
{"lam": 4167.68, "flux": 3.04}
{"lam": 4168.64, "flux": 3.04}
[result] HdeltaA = 6.7 angstroms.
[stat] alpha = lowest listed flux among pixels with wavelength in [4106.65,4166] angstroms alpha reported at 2.23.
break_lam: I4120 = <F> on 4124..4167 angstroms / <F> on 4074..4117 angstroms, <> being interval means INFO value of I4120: 1.17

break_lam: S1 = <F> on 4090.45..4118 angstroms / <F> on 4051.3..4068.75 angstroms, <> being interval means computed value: 0.77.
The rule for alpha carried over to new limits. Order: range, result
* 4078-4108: 1.99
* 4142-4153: 2.76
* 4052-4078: 2.85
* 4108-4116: 2.35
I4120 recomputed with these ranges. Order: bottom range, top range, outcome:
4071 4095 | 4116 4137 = 1.03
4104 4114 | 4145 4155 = 1.30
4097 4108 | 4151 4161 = 1.38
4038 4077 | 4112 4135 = 0.92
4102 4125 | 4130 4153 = 1.17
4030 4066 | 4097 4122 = 0.79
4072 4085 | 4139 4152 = 1.04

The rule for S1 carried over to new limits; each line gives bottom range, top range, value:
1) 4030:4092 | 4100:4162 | 0.93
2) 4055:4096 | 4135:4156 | 1.05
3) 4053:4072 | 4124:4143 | 0.97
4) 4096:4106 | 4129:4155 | 1.41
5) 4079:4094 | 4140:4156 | 1.10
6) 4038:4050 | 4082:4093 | 0.88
